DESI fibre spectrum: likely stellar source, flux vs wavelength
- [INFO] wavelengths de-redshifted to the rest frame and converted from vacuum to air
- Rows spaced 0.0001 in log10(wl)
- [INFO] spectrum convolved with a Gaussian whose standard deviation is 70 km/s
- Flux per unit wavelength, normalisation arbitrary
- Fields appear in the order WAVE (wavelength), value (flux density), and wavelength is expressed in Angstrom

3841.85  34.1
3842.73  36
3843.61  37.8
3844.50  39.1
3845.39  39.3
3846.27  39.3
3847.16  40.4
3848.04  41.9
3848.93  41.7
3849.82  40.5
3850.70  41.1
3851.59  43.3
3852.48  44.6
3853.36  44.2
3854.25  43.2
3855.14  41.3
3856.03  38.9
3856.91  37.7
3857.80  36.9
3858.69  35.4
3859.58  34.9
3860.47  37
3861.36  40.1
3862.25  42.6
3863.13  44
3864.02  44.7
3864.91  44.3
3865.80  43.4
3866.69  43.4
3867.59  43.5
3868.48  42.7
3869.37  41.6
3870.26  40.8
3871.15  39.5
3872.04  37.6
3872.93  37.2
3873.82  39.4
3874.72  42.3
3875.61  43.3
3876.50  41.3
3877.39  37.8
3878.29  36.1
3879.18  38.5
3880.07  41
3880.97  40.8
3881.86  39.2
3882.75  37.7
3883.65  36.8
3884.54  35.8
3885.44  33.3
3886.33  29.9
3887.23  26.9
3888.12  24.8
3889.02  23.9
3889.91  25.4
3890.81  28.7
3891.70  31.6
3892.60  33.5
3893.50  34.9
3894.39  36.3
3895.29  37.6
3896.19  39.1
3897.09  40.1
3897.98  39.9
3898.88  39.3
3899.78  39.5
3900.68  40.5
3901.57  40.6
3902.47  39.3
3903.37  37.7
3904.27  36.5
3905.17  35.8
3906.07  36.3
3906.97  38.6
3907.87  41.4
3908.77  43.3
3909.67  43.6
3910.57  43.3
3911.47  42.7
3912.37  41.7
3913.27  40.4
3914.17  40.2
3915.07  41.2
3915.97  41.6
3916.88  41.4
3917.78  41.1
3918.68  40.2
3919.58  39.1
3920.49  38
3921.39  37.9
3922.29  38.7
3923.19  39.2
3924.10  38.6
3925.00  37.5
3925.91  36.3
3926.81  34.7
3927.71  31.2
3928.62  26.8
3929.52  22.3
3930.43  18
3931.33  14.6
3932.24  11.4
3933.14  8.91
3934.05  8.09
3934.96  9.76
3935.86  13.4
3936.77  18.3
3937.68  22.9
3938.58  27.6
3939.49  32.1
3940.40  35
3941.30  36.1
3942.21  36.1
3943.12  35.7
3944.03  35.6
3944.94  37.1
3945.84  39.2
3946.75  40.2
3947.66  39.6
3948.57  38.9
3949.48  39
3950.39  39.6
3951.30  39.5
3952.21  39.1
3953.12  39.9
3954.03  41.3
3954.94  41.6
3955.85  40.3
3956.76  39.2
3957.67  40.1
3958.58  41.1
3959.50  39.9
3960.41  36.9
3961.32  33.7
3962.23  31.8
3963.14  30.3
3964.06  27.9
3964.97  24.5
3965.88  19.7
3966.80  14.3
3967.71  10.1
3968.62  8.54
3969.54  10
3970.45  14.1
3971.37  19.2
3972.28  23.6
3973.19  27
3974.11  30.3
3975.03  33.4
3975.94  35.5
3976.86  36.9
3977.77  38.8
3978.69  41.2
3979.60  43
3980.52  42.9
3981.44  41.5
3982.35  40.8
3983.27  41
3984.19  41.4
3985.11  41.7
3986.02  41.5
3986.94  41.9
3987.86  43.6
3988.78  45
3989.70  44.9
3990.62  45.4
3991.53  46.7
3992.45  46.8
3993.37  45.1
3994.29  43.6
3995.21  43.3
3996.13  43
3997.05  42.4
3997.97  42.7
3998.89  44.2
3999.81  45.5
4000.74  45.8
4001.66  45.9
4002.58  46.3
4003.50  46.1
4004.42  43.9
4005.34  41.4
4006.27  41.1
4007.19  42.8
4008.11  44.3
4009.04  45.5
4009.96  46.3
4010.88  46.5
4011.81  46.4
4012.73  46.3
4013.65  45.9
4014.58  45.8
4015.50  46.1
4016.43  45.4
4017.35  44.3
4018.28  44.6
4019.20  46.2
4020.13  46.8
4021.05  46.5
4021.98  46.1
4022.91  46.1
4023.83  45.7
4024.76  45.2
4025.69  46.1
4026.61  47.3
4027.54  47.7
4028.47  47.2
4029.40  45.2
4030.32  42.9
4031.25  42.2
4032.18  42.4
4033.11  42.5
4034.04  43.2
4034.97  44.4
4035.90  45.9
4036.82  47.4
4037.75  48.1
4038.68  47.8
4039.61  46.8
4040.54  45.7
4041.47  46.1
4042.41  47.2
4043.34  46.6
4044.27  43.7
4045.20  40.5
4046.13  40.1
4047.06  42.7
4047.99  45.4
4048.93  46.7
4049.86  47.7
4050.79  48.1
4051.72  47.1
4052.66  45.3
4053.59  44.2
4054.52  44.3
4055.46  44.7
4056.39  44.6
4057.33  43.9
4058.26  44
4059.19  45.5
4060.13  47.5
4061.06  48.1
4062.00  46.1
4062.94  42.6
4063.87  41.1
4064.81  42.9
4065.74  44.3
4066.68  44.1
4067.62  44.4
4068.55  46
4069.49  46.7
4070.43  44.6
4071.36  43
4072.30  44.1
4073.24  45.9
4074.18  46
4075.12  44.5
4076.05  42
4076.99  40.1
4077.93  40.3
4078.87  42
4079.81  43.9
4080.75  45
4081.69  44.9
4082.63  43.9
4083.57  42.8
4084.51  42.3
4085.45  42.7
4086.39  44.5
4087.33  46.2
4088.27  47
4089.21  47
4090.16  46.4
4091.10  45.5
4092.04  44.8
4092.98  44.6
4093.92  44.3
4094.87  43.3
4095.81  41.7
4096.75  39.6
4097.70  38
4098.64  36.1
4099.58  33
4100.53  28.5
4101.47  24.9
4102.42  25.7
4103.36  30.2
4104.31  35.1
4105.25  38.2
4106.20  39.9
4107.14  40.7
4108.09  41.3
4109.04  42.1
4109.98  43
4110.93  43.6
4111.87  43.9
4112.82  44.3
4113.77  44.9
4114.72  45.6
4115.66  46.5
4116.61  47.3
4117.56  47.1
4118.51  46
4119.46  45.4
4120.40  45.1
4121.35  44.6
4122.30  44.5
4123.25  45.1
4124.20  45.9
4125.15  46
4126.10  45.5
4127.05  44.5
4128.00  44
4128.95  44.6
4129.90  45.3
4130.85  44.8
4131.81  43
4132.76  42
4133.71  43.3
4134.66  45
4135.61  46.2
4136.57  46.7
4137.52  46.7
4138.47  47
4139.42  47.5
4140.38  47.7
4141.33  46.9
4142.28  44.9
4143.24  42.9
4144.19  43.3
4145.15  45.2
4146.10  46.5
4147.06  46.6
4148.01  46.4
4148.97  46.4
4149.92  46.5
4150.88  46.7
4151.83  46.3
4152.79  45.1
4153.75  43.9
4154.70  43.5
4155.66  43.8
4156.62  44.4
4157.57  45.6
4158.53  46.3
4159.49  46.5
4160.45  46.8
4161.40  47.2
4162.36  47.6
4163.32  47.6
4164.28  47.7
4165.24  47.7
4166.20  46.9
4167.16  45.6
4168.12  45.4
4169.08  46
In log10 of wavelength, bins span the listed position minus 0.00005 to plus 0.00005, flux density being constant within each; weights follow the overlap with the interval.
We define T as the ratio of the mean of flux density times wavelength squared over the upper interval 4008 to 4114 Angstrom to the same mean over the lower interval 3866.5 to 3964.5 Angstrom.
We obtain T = 1.3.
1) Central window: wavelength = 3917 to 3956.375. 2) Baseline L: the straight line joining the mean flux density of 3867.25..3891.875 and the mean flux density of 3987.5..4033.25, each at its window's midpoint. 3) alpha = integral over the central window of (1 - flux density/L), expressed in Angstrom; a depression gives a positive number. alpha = 7.8 Angstrom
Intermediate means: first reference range 36.4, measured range 32.2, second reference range 45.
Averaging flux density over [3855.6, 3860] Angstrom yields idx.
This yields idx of 36.8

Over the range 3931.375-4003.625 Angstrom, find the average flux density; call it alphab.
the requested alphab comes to 34.5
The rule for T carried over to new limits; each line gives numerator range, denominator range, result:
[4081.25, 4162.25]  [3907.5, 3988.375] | 1.42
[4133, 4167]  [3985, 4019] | 1.11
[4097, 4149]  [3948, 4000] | 1.27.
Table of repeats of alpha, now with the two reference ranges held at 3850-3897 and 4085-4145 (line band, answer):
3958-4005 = 4.5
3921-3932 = 2.3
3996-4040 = -4.5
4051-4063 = -1.0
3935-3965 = 3.7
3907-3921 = -0.8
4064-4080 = -0.6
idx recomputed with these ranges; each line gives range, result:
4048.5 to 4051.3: 47.6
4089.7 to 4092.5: 45.6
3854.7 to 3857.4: 39.3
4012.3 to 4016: 46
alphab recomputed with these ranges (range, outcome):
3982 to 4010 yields 43.8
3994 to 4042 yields 45.1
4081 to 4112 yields 40.5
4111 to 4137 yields 45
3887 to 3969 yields 33.5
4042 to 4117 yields 42.9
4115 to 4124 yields 45.8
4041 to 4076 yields 44.8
